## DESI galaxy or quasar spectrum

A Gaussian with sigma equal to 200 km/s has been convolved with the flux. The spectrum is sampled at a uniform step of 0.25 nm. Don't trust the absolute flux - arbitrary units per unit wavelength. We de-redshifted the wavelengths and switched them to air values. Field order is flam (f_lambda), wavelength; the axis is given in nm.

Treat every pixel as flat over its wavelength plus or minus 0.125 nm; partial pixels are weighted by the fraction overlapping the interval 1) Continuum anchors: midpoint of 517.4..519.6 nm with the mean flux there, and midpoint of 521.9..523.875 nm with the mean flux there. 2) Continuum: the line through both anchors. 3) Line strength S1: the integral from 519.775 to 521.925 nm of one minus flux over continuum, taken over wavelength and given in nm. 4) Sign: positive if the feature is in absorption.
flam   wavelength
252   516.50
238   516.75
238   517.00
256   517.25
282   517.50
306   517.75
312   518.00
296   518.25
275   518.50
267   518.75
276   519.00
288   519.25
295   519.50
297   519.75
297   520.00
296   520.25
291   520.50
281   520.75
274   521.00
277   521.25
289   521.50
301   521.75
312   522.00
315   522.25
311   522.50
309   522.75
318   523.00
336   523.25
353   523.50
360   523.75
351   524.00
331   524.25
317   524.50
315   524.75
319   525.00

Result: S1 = 0.14 nm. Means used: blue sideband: 289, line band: 289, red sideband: 327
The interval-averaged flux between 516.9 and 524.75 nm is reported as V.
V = 301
